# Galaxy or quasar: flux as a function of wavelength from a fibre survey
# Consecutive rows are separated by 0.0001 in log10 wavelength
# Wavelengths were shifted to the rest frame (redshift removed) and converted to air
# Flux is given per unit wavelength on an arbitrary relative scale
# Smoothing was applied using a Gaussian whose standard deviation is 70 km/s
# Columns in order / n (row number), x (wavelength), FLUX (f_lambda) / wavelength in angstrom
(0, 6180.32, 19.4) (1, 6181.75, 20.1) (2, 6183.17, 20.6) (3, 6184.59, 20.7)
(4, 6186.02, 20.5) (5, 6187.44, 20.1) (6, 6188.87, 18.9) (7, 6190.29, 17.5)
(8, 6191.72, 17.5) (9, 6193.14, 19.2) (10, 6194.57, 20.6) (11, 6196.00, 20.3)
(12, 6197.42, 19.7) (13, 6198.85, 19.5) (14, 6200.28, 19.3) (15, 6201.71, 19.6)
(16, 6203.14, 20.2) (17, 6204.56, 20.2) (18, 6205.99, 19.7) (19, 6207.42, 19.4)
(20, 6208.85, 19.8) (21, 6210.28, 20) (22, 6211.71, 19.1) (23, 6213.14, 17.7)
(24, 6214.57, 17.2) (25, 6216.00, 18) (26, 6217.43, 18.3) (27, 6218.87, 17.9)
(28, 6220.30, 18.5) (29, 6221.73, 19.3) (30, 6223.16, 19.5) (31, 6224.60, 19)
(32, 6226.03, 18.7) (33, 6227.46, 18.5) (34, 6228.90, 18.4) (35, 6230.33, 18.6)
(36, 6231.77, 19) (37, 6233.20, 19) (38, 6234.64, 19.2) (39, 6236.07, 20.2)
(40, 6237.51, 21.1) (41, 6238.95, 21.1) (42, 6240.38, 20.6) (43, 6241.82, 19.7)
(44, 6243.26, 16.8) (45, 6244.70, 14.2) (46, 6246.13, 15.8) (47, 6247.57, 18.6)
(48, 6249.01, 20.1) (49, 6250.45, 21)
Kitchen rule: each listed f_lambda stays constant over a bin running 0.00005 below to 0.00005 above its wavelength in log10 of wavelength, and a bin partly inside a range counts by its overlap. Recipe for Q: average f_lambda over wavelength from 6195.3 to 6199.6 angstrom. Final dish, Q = 19.8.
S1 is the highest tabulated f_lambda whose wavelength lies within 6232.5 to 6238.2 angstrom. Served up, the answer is 21.1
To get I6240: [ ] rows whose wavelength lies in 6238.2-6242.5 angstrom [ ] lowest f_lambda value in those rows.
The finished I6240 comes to 19.7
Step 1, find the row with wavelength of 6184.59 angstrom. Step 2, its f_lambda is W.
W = 20.7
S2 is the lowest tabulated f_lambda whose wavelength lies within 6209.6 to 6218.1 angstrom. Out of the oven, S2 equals 17.2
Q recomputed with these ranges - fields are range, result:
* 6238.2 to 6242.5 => 20.5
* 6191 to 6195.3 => 19.1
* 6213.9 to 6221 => 18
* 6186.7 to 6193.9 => 18.7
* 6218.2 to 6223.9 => 18.8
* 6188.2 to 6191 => 18.2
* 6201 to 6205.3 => 20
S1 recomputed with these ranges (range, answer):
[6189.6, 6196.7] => 20.6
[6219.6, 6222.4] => 19.3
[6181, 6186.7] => 20.7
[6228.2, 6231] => 18.6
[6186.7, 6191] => 20.1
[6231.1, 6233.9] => 19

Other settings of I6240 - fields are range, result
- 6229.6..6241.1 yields 18.6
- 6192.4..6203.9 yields 19.2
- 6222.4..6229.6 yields 18.4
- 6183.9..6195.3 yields 17.5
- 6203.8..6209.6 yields 19.4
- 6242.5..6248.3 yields 14.2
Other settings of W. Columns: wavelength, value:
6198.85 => 19.5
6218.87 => 17.9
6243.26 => 16.8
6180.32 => 19.4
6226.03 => 18.7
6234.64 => 19.2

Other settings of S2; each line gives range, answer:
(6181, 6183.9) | 20.1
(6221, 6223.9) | 19.3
